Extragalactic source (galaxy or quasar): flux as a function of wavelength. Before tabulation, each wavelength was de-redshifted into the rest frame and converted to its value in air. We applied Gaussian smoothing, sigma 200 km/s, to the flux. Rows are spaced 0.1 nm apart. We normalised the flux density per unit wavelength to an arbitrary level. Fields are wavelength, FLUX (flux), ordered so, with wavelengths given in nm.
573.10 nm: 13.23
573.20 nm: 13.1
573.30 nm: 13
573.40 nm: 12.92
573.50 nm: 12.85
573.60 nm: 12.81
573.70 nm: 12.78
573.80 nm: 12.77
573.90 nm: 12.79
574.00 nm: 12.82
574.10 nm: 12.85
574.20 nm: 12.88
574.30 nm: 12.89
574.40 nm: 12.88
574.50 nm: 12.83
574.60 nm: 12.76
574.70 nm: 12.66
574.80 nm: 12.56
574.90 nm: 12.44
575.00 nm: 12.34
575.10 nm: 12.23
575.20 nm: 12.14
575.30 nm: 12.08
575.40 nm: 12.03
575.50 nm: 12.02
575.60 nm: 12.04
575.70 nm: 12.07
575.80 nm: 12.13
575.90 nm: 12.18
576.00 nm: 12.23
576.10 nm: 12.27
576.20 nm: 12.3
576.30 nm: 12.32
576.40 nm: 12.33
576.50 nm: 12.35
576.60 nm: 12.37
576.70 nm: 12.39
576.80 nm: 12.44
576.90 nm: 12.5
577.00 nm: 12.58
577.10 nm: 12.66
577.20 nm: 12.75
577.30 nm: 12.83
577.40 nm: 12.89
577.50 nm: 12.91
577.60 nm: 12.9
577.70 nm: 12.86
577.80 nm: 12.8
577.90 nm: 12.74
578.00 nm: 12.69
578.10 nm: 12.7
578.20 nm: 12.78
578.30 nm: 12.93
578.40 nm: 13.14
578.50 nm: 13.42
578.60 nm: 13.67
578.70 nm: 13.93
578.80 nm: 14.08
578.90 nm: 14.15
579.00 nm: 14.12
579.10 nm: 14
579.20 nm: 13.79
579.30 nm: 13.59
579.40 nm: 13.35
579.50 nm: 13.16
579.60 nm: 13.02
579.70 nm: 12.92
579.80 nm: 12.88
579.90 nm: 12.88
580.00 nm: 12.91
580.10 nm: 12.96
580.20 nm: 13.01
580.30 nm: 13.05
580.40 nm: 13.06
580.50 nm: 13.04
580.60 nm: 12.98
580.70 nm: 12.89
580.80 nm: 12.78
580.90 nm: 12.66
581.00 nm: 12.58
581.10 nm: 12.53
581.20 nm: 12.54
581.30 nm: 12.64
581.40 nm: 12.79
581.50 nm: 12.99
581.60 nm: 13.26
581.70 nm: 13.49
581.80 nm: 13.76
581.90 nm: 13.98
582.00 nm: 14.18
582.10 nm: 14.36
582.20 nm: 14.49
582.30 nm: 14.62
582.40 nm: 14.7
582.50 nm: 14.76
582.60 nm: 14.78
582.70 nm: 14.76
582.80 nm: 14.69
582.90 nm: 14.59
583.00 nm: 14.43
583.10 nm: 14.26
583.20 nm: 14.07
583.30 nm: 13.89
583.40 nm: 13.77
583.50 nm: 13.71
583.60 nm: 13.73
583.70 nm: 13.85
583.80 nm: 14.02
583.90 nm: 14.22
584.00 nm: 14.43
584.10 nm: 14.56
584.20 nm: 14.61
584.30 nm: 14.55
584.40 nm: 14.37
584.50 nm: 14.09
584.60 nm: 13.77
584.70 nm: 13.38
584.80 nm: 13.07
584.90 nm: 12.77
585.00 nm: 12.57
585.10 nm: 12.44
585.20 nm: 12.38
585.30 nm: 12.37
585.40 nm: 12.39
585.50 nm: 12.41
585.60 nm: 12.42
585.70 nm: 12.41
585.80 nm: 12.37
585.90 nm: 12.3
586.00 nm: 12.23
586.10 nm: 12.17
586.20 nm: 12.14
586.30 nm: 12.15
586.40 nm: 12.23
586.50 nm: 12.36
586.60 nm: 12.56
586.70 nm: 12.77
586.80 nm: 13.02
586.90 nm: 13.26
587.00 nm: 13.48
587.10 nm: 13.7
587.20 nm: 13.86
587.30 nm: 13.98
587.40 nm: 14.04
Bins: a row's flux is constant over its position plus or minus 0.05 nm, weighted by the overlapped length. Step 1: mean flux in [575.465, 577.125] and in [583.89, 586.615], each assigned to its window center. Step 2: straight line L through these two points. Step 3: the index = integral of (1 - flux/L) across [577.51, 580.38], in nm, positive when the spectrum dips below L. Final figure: -0.17 nm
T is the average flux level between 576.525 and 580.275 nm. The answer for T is 13.1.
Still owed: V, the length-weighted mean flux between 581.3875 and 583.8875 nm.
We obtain 14.1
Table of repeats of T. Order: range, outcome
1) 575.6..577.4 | 12.4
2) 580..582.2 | 13.1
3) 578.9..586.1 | 13.5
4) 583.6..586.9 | 13.1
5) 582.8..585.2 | 13.9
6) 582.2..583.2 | 14.6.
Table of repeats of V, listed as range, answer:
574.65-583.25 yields 13.1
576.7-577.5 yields 12.7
